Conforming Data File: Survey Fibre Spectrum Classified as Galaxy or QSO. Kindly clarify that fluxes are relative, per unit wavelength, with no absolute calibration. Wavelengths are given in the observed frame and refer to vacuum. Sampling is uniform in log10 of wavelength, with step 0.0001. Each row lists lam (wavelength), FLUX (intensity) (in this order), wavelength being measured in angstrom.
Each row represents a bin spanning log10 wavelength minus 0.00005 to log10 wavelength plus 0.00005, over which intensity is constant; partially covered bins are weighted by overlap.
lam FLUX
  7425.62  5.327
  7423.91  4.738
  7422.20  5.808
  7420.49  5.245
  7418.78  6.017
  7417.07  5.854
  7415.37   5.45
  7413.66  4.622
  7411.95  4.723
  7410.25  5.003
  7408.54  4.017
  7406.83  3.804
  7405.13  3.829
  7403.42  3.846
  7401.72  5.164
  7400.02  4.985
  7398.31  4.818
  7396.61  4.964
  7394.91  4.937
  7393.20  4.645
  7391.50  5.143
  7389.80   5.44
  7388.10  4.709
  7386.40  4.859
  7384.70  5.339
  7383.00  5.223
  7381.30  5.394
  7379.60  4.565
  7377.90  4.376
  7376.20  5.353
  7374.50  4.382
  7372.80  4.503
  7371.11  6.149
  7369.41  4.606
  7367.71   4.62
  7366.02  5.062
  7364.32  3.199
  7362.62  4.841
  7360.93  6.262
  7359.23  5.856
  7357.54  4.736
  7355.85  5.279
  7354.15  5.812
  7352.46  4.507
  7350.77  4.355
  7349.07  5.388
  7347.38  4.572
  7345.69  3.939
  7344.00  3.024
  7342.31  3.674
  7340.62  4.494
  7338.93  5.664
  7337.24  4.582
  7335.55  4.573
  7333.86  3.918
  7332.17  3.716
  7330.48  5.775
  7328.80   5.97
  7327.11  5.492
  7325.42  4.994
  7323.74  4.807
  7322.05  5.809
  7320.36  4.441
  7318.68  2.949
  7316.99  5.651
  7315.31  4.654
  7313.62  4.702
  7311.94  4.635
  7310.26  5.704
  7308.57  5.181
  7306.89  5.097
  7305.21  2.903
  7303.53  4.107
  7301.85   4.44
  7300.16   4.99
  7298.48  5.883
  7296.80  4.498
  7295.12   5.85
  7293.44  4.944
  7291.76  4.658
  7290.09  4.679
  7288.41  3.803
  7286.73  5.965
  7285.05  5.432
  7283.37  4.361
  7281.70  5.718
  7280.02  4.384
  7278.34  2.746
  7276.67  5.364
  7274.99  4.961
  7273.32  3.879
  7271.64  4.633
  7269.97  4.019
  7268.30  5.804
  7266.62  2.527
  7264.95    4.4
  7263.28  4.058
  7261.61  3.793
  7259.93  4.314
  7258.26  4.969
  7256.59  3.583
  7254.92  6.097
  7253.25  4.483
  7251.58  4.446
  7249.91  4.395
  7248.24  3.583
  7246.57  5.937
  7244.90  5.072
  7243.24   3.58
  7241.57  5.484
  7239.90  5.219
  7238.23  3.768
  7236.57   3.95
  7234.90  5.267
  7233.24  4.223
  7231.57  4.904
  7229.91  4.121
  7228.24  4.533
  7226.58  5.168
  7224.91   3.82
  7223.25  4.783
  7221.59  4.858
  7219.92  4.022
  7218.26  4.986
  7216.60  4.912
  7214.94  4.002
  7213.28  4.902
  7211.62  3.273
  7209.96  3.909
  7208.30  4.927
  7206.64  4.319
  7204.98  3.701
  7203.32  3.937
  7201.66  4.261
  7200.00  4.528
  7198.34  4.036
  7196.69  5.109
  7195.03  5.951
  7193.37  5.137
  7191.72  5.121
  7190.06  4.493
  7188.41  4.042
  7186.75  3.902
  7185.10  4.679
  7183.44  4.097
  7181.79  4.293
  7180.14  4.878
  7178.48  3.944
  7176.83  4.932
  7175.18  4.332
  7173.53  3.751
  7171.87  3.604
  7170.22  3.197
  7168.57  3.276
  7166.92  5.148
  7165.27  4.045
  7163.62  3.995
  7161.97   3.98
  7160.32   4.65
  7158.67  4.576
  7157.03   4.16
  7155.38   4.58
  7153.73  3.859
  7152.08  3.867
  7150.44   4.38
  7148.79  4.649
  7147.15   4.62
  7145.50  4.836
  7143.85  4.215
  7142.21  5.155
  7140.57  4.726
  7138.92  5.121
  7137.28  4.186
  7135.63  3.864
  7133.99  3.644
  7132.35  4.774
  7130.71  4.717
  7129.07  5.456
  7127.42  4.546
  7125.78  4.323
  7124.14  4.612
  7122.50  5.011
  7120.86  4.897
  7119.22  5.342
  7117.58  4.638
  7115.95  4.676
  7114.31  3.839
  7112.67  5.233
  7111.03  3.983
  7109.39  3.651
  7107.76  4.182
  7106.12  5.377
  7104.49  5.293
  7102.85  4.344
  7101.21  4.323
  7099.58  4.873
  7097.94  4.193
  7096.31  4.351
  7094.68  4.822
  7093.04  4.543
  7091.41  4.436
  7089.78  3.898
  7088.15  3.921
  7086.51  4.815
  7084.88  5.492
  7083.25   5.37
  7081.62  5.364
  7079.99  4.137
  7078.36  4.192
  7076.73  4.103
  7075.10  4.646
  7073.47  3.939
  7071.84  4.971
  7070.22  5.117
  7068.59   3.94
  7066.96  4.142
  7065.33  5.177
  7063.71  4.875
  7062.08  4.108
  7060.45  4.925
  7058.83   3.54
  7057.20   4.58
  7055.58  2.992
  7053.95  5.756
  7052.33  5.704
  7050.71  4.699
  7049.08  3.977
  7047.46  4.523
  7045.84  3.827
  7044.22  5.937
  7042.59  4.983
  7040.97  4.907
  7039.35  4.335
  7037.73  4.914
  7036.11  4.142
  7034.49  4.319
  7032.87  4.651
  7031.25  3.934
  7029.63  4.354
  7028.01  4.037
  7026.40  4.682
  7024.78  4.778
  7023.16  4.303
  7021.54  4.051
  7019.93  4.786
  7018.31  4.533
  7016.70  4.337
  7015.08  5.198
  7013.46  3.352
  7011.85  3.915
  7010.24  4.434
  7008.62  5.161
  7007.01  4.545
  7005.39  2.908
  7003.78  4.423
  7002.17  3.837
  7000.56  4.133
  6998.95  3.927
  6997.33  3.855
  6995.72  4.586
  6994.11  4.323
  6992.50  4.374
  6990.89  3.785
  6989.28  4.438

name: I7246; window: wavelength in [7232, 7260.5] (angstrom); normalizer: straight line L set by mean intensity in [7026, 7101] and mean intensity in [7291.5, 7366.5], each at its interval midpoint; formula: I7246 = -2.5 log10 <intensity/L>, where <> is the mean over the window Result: 0.022 mag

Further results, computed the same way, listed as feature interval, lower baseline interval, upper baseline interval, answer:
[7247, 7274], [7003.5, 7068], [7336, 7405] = 0.09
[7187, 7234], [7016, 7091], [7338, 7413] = 0.04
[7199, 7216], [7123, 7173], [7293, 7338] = 0.08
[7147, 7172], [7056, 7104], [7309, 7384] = 0.11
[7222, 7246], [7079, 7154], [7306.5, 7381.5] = 0.03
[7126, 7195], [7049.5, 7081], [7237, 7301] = 0.04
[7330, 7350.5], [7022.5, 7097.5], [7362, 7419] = 0.09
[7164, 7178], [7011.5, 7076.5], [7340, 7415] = 0.14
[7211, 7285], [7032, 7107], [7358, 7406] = 0.06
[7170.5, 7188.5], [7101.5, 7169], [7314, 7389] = 0.09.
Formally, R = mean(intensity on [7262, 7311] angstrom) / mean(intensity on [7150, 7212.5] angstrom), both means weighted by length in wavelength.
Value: 1.1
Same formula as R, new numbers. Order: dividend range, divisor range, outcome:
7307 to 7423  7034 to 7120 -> 1.06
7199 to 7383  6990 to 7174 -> 1.05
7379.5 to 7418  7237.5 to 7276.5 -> 1.08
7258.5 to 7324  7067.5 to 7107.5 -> 1.01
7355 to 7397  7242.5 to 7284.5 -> 1.12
